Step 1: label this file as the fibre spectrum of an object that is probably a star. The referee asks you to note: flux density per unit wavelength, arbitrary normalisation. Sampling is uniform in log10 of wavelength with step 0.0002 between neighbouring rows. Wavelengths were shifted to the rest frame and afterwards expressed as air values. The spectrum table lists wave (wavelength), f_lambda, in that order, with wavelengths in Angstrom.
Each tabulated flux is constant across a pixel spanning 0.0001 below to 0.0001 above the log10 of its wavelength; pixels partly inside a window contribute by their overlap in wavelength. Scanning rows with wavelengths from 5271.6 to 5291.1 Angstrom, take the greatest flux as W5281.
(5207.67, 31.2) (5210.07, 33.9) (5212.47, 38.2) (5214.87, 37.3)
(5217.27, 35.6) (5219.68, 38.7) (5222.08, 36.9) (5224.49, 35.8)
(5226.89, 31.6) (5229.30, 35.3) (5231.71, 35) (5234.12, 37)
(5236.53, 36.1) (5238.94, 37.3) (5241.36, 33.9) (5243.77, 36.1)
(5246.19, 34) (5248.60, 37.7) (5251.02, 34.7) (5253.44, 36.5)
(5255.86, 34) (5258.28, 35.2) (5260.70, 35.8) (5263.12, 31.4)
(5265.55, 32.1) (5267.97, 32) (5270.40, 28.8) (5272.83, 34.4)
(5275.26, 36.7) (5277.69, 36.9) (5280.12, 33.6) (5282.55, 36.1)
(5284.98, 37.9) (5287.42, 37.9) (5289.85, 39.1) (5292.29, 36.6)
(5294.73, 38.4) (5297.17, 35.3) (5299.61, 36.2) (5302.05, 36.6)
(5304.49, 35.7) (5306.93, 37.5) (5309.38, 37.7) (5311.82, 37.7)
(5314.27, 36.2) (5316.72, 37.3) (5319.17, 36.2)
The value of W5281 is 39.1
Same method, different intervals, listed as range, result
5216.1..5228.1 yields 38.7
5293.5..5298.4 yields 38.4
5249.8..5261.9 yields 36.5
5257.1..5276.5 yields 36.7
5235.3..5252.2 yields 37.7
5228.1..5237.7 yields 37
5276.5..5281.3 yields 36.9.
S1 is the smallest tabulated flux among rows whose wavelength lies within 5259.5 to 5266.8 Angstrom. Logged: 31.4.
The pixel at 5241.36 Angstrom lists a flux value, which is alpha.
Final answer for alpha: 33.9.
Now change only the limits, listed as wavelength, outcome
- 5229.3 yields 35.3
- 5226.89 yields 31.6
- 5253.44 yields 36.5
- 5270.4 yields 28.8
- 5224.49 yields 35.8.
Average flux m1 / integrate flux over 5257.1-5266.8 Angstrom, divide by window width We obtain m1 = 33.6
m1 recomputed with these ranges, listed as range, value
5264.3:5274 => 31.8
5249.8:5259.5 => 35.1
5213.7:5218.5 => 36.4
